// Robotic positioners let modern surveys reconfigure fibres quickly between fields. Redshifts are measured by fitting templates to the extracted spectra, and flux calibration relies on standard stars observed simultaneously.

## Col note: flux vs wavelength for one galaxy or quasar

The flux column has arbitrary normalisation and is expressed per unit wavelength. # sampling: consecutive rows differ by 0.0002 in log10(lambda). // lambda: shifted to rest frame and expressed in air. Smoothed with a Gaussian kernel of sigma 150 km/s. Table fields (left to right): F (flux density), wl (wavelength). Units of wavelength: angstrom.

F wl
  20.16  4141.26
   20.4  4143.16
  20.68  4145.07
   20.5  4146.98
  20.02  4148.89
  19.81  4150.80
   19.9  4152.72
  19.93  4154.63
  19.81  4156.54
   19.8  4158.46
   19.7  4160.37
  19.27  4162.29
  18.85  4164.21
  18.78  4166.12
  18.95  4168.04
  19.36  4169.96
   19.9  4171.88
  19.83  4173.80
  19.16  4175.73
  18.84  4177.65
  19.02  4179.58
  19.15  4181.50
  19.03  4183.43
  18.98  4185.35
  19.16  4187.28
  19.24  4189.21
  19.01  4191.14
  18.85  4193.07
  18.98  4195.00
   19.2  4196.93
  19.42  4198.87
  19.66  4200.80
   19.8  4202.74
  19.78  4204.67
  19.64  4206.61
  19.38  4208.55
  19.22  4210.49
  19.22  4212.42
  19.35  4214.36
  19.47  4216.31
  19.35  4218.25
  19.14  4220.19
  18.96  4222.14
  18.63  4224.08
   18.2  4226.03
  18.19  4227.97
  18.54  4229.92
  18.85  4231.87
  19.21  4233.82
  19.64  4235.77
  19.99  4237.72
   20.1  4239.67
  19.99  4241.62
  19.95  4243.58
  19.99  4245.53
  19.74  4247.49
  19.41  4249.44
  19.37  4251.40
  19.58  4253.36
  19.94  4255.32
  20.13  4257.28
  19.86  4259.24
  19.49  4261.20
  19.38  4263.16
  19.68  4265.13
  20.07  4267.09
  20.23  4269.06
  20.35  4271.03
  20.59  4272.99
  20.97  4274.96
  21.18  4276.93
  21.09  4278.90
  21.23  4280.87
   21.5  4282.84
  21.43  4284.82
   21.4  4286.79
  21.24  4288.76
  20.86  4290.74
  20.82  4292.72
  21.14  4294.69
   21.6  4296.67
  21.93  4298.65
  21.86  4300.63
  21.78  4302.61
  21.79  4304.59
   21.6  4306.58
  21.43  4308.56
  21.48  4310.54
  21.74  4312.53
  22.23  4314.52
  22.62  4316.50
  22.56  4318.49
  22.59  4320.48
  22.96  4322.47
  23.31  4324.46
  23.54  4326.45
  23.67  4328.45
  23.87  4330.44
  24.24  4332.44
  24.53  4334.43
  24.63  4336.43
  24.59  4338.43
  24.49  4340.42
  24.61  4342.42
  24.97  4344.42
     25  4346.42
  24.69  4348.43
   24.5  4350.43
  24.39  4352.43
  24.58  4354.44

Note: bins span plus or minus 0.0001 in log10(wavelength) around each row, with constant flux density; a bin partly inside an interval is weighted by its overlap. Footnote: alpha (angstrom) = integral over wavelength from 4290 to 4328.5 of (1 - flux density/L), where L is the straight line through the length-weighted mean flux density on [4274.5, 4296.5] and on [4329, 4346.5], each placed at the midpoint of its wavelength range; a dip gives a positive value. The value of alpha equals 1.11 angstrom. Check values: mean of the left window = 21.2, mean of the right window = 24.5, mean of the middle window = 22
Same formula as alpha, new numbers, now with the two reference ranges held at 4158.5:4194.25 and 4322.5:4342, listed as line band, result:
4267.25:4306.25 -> 2.5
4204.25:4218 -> 0.6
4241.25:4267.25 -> 2.3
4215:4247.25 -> 2.5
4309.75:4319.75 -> 0.6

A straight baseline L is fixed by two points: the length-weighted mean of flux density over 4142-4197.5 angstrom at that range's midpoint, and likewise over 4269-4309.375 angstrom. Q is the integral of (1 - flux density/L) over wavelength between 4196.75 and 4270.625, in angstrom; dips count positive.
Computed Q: 3.4 angstrom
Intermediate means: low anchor 19.5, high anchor 21.3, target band 19.5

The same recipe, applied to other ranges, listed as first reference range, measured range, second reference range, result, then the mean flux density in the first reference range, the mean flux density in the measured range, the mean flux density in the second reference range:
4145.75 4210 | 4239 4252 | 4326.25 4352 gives 1.0 angstrom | 19.4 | 19.8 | 24.4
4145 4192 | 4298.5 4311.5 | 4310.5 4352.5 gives 0.8 angstrom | 19.4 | 21.7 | 23.7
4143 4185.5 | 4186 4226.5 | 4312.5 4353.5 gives 2.7 angstrom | 19.5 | 19.2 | 23.8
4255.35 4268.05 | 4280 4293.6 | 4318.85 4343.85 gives 0.0 angstrom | 19.8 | 21.2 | 23.9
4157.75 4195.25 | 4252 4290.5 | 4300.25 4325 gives 1.4 angstrom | 19.2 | 20.5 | 22.1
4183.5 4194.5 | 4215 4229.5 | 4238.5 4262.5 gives 0.5 angstrom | 19.1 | 18.8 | 19.8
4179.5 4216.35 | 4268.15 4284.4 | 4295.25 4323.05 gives 0.2 angstrom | 19.3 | 20.9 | 22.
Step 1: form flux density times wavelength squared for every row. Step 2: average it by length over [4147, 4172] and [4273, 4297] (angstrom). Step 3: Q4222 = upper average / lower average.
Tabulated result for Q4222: 1.1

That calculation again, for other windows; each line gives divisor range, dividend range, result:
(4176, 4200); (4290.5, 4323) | 1.21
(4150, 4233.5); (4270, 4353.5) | 1.24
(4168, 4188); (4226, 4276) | 1.06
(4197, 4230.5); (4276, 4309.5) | 1.16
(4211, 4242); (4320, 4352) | 1.33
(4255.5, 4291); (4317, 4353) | 1.20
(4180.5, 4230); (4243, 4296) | 1.10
